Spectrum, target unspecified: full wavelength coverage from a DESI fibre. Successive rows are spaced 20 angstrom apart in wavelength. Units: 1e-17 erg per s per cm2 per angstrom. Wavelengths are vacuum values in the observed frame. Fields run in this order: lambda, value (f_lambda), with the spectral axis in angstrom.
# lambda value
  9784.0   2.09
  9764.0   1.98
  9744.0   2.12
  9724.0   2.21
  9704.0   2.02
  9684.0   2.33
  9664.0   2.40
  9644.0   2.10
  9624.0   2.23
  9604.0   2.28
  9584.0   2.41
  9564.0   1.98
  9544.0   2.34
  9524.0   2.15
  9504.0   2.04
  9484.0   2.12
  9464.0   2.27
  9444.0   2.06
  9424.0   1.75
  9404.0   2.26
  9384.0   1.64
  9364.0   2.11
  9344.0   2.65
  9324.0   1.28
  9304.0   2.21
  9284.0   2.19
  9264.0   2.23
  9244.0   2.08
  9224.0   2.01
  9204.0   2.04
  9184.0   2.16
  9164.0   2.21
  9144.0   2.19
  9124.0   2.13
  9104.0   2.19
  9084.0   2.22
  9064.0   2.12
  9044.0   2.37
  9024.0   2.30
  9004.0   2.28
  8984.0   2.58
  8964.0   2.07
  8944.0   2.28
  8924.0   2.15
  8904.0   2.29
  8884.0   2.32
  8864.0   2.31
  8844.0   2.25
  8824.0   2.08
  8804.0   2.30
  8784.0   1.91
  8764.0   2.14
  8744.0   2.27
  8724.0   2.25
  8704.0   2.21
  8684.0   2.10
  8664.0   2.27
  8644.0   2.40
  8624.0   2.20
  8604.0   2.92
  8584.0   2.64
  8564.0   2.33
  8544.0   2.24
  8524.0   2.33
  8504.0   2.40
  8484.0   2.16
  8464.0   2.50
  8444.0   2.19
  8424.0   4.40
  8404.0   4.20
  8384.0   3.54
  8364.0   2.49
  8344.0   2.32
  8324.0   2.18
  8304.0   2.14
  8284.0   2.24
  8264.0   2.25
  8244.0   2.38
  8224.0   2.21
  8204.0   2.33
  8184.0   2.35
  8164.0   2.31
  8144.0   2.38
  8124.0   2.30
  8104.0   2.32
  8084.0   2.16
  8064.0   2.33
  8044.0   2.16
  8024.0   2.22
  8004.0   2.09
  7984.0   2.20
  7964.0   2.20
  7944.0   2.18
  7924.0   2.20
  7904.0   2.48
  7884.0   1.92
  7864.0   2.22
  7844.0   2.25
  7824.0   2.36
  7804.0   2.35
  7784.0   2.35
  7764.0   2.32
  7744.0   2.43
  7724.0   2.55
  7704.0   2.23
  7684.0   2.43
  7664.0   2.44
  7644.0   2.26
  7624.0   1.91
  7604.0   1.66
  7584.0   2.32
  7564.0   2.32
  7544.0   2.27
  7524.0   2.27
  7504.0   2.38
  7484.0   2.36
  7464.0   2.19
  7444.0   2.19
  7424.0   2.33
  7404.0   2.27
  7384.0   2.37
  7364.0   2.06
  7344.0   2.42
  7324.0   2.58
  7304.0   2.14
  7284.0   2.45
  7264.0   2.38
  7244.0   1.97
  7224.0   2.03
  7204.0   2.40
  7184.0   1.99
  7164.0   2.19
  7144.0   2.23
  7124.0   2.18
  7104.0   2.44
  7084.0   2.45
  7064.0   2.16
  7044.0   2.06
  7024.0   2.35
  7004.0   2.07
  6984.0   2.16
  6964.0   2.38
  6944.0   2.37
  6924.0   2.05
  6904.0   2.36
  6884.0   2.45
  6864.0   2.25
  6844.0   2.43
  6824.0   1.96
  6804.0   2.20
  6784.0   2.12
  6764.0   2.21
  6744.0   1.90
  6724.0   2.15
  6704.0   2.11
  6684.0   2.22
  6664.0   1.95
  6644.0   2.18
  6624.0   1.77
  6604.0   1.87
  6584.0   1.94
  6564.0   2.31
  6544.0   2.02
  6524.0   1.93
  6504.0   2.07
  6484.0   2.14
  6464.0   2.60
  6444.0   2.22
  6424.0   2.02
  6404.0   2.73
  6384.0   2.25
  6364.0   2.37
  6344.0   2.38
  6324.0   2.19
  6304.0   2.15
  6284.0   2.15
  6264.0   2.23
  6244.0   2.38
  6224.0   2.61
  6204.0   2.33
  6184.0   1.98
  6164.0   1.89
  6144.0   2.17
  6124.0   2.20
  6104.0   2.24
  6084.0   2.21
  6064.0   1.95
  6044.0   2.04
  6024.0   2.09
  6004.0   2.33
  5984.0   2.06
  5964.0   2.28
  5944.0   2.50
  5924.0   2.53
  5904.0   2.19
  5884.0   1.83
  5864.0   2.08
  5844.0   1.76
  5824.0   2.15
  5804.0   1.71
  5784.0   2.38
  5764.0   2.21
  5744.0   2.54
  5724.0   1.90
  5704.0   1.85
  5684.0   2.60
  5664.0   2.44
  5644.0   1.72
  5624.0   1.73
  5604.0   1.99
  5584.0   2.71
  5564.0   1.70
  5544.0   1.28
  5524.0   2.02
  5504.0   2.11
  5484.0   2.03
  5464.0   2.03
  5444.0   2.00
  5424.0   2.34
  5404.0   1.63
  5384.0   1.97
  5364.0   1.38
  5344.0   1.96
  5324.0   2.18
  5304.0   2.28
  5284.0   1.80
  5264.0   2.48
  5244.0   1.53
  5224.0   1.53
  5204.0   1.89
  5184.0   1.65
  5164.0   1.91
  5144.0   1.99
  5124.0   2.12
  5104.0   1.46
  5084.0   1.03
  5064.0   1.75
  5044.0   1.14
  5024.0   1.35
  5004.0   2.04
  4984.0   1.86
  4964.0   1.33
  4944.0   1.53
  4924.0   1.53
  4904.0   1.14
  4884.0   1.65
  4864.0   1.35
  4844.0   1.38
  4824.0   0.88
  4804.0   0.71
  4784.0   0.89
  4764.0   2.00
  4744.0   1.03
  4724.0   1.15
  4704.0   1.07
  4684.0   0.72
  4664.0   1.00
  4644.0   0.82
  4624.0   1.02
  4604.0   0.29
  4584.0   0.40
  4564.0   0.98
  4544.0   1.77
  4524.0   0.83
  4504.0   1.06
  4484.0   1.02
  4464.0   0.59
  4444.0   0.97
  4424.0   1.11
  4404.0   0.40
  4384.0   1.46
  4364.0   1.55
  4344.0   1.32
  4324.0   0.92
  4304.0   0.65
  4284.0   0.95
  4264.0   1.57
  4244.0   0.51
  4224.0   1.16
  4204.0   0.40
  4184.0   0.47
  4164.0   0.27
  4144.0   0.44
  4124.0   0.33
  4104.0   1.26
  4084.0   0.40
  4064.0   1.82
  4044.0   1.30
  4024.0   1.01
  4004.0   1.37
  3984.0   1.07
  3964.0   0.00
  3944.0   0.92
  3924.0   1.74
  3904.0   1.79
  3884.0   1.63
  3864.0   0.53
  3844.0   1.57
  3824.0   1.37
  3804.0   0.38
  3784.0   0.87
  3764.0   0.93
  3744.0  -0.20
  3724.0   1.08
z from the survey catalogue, 0.279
